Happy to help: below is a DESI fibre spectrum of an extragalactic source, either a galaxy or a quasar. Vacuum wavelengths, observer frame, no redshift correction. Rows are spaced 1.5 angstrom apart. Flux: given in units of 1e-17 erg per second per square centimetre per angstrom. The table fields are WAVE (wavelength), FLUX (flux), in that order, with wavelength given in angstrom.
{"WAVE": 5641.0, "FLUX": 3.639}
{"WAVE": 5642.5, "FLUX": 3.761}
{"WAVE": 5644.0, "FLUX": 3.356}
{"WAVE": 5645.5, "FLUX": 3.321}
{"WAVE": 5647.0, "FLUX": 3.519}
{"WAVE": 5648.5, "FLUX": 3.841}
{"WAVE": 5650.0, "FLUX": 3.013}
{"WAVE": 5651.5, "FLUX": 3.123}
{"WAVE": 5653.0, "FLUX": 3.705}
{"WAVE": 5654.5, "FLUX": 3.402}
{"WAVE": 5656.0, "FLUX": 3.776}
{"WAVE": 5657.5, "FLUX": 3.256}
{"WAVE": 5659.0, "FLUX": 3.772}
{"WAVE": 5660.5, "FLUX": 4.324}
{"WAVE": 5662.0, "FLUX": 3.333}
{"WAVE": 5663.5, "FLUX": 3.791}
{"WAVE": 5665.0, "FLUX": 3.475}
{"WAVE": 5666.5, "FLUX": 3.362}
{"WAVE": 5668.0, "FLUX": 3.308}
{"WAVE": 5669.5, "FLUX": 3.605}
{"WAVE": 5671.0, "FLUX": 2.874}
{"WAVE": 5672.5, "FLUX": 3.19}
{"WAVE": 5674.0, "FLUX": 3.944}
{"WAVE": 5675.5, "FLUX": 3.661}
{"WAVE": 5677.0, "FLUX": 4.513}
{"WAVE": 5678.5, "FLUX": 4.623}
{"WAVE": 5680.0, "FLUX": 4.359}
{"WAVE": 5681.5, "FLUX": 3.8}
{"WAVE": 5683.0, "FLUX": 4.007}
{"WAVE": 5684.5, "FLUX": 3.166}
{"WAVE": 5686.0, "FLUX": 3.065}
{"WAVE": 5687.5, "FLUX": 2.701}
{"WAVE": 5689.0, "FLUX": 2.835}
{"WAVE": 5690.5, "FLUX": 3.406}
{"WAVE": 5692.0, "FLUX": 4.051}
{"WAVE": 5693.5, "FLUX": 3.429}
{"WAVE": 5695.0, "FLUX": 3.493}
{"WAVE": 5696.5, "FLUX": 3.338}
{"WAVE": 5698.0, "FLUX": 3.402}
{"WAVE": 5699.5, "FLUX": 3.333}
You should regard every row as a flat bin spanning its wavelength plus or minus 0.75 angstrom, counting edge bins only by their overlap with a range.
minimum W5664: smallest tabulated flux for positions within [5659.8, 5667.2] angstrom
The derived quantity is 3.333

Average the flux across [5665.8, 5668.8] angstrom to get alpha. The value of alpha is 3.34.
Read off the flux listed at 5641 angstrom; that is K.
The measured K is 3.639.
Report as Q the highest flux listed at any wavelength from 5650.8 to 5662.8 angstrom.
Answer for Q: 4.324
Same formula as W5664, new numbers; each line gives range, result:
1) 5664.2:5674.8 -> 2.874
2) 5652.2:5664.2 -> 3.256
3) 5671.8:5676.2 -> 3.19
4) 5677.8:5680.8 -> 4.359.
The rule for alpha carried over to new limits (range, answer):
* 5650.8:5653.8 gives 3.42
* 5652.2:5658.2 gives 3.53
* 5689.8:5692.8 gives 3.73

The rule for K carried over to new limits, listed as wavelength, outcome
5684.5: 3.166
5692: 4.051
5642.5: 3.761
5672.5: 3.19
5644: 3.356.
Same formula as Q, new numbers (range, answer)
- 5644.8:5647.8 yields 3.519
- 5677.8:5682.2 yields 4.623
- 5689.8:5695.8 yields 4.051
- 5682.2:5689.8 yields 4.007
